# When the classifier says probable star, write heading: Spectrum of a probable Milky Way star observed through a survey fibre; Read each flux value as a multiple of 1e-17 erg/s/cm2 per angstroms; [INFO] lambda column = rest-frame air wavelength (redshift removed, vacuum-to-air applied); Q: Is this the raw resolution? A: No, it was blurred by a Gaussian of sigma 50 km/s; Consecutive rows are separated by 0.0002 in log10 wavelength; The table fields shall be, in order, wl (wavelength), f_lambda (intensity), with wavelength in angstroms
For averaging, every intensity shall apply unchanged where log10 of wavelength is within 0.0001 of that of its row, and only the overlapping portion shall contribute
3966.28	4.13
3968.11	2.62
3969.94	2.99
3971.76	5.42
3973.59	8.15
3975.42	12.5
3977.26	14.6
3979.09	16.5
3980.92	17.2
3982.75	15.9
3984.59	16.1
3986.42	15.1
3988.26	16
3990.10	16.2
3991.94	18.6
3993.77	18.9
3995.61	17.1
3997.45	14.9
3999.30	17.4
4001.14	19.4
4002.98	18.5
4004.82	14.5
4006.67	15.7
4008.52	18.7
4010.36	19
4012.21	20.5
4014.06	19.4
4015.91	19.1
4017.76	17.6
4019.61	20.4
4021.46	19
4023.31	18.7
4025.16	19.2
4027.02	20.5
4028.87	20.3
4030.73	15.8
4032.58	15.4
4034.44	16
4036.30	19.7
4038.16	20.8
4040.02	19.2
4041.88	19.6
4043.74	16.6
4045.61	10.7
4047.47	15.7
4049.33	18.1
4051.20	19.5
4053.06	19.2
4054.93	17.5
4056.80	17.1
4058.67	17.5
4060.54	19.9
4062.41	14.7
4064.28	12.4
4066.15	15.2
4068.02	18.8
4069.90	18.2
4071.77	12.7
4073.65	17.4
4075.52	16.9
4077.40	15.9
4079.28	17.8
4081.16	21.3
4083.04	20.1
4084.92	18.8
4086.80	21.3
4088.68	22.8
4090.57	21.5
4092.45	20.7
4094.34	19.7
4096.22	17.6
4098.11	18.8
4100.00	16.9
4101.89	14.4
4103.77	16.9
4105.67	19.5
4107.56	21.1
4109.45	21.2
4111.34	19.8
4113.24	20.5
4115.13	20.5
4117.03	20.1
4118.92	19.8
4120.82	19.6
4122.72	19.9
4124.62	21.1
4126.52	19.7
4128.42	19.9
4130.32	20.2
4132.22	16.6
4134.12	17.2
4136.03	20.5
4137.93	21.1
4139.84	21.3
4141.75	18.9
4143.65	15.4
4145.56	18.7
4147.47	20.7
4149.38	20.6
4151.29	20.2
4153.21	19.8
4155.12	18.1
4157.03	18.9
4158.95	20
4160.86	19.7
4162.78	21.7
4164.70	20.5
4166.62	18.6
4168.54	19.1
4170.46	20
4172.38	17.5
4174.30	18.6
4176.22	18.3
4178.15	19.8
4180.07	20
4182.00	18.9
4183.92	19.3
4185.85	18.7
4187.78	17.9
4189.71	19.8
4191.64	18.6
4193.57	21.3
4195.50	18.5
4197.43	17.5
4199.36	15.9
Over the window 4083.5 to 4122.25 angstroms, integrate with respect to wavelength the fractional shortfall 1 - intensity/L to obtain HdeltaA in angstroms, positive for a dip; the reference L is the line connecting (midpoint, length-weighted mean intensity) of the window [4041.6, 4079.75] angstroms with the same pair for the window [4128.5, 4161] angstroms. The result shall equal -3.5 angstroms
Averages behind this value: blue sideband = 16.7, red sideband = 19.3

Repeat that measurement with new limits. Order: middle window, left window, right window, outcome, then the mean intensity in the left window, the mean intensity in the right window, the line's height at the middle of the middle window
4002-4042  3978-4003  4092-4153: -2.3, 16.9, 19.3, 17.5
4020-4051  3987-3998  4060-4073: -3.0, 17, 15.9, 16.3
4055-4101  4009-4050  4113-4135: 2.1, 18.2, 19.6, 18.9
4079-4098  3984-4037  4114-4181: -1.4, 17.9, 19.5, 18.8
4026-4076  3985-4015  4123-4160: 2.5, 17.5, 19.4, 18.2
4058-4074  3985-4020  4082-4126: 2.3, 17.7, 19.7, 18.9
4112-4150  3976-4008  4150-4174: -1.3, 16.6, 19.5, 19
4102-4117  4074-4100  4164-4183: -0.3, 19.3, 19.1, 19.3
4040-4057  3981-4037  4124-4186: 0.9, 17.8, 19.4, 18.2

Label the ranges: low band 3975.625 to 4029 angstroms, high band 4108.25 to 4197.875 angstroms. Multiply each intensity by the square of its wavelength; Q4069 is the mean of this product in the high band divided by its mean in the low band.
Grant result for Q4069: 1.19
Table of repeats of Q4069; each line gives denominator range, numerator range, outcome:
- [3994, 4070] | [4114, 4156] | 1.16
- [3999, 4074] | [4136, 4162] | 1.17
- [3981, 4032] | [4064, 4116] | 1.09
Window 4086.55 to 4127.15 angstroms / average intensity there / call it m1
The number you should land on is 19.7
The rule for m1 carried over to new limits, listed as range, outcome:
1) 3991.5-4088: 17.8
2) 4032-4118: 18.2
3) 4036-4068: 17.3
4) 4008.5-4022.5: 19.2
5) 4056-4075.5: 16.4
